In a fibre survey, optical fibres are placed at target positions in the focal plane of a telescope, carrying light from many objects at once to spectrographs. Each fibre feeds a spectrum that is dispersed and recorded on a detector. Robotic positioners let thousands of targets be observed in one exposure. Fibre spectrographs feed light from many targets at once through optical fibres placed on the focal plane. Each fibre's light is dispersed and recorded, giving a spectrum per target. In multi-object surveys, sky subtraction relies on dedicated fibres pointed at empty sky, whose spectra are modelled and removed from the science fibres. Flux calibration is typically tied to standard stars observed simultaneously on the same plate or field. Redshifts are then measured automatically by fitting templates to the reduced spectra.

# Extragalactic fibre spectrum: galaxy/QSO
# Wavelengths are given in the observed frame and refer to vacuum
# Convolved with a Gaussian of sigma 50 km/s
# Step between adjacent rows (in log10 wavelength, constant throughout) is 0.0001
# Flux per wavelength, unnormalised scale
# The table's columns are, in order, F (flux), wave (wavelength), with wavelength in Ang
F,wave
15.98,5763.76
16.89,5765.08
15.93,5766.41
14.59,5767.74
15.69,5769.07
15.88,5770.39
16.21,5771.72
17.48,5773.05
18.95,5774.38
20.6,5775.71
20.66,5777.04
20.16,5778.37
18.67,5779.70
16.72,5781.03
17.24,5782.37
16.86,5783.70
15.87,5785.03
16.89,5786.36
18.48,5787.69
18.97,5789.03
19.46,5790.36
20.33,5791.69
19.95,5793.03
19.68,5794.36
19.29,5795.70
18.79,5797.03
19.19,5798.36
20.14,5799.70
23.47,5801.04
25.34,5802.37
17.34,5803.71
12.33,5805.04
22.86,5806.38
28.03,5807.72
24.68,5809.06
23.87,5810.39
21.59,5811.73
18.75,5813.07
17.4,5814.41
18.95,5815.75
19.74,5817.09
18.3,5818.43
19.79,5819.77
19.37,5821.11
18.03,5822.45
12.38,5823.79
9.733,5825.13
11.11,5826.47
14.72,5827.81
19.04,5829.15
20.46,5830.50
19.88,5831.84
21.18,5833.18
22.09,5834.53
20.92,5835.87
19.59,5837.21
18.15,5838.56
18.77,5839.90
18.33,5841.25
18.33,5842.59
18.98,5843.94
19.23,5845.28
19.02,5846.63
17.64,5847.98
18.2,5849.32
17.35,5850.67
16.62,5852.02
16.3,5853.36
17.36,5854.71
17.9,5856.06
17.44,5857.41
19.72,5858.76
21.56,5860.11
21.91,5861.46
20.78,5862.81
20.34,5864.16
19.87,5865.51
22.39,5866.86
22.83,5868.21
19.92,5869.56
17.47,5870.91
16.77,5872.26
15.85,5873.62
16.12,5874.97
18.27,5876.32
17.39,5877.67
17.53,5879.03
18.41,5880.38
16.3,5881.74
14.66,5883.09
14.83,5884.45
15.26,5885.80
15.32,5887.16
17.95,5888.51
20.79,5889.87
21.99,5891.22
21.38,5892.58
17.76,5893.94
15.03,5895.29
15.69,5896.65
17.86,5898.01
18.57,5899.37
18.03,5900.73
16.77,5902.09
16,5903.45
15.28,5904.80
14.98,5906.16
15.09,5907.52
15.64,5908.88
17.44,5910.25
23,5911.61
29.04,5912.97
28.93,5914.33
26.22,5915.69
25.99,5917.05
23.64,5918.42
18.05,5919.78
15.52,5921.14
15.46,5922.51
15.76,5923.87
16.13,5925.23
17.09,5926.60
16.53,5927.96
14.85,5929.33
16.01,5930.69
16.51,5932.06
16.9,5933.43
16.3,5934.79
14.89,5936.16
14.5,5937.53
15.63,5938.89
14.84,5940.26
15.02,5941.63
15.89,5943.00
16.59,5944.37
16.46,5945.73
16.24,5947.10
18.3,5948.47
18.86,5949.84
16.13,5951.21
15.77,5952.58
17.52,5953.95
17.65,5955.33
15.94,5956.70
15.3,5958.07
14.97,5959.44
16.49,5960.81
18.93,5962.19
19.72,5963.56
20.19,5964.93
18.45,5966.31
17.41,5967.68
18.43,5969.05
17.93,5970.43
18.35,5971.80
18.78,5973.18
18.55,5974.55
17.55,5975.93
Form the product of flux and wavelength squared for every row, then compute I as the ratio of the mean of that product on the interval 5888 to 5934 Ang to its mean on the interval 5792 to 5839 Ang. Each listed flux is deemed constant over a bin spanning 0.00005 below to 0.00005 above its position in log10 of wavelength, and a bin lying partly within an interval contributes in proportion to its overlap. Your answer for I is 0.99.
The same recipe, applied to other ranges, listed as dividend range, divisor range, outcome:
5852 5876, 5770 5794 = 1.07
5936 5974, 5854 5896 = 0.95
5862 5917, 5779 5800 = 1.05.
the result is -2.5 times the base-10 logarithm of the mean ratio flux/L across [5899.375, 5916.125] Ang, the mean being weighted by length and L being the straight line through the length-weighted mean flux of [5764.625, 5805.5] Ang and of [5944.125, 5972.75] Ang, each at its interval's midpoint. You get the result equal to -0.11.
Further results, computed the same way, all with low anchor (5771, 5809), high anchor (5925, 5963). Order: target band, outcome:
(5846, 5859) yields 0.03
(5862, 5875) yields -0.09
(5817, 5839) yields 0.04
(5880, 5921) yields -0.10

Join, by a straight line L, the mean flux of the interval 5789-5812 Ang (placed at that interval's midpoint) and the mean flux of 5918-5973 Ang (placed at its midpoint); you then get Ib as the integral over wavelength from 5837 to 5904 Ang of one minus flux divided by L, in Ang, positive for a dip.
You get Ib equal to 2.6 Ang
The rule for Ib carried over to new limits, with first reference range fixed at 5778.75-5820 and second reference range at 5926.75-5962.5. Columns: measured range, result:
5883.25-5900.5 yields -0.1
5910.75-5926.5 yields -4.2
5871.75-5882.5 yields 0.5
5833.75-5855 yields 0.0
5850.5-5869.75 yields -1.4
